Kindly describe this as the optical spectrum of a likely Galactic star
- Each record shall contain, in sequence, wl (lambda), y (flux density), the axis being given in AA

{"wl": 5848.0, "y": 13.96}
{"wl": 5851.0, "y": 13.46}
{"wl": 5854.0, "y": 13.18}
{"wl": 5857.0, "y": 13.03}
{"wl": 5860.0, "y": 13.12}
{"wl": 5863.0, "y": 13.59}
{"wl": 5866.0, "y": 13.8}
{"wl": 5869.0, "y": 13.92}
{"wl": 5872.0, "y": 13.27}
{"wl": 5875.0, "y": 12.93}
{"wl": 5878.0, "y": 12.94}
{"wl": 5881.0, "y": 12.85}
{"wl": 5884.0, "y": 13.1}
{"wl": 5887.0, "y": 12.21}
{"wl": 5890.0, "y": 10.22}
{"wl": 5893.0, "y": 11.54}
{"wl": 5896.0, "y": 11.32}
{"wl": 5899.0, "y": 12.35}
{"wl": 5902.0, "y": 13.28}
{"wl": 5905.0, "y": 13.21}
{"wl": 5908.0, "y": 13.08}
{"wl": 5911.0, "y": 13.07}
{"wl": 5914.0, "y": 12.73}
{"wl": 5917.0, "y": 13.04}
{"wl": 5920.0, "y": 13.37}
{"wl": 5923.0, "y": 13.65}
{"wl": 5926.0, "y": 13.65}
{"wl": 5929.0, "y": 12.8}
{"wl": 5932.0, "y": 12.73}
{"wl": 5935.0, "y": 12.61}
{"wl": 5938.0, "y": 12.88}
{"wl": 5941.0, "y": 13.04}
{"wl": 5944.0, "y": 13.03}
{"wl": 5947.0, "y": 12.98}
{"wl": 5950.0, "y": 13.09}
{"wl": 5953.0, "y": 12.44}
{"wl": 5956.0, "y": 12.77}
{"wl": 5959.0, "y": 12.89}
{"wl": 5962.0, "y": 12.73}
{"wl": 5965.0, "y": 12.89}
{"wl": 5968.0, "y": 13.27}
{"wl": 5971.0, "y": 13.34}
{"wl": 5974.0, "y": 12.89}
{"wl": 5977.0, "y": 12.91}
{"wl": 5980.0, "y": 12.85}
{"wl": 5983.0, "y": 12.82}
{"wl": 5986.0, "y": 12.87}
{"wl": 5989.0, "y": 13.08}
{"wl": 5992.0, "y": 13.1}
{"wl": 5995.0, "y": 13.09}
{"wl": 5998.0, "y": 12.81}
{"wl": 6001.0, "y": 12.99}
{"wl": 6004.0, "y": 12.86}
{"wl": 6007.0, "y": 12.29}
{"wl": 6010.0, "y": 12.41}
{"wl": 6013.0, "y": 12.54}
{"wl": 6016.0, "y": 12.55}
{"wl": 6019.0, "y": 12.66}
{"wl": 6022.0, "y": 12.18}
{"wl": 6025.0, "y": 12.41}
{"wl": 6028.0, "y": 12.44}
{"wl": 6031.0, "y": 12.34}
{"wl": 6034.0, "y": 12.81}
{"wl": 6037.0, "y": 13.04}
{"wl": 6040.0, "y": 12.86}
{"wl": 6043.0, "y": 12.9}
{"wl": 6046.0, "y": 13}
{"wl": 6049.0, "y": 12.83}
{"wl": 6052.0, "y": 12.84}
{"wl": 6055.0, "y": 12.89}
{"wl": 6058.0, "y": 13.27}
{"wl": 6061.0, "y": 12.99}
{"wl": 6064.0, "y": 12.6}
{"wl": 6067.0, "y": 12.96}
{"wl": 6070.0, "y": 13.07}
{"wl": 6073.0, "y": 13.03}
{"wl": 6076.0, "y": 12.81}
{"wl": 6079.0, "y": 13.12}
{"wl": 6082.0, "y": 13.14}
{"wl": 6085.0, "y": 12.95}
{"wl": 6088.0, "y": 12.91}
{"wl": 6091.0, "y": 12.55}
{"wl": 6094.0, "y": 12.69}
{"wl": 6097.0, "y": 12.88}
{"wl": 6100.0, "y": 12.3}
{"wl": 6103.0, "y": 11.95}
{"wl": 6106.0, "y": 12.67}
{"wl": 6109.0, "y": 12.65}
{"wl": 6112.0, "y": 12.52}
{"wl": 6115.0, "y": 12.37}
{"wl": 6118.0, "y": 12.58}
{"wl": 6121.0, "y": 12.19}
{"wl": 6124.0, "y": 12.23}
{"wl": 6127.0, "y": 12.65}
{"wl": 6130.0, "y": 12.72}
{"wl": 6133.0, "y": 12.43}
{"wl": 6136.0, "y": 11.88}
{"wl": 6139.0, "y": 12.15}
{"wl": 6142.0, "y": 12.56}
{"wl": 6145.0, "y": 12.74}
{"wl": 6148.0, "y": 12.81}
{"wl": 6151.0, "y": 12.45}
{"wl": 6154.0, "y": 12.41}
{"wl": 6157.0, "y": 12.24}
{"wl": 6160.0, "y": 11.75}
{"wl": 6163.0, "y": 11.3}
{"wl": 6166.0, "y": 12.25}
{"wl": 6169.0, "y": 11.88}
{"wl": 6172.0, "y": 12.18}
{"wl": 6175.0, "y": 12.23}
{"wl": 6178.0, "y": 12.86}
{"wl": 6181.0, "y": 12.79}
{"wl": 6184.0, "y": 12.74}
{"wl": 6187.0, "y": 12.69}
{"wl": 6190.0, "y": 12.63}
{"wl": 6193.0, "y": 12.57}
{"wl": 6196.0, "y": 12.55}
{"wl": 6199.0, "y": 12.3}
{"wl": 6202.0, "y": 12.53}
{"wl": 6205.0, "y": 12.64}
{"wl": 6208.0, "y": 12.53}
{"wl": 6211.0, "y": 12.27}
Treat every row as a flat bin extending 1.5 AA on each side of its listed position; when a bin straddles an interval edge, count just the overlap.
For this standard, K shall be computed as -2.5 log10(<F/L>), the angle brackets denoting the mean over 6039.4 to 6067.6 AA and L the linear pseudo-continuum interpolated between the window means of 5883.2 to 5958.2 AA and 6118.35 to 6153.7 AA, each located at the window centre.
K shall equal -0.03 mag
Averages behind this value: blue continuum 12.7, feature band 12.9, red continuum 12.4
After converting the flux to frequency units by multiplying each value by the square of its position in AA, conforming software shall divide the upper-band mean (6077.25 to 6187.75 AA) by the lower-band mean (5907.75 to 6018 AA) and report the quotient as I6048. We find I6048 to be 1.02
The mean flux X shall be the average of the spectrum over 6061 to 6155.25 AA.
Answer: 12.6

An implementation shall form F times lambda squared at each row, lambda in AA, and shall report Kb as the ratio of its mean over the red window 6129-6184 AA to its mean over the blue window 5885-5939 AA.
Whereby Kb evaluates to 1.1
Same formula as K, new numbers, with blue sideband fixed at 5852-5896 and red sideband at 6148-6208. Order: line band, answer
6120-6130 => 0.00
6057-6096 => -0.03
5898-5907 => -0.02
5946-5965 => -0.01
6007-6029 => 0.01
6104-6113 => -0.01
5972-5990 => -0.02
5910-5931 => -0.04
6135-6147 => 0.01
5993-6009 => -0.02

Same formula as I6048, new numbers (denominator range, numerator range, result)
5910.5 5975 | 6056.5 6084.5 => 1.04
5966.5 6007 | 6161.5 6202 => 1.02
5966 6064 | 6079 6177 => 1.01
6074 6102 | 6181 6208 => 1.02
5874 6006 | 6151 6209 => 1.04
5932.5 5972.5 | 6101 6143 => 1.01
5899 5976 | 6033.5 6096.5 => 1.04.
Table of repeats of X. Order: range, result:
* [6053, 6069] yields 12.9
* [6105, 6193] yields 12.4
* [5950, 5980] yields 12.9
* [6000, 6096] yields 12.8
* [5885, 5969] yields 12.7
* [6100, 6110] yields 12.4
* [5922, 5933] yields 13.2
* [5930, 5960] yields 12.8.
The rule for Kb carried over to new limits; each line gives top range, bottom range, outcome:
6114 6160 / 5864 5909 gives 1.06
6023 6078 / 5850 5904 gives 1.06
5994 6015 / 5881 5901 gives 1.11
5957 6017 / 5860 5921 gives 1.04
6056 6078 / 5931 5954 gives 1.05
